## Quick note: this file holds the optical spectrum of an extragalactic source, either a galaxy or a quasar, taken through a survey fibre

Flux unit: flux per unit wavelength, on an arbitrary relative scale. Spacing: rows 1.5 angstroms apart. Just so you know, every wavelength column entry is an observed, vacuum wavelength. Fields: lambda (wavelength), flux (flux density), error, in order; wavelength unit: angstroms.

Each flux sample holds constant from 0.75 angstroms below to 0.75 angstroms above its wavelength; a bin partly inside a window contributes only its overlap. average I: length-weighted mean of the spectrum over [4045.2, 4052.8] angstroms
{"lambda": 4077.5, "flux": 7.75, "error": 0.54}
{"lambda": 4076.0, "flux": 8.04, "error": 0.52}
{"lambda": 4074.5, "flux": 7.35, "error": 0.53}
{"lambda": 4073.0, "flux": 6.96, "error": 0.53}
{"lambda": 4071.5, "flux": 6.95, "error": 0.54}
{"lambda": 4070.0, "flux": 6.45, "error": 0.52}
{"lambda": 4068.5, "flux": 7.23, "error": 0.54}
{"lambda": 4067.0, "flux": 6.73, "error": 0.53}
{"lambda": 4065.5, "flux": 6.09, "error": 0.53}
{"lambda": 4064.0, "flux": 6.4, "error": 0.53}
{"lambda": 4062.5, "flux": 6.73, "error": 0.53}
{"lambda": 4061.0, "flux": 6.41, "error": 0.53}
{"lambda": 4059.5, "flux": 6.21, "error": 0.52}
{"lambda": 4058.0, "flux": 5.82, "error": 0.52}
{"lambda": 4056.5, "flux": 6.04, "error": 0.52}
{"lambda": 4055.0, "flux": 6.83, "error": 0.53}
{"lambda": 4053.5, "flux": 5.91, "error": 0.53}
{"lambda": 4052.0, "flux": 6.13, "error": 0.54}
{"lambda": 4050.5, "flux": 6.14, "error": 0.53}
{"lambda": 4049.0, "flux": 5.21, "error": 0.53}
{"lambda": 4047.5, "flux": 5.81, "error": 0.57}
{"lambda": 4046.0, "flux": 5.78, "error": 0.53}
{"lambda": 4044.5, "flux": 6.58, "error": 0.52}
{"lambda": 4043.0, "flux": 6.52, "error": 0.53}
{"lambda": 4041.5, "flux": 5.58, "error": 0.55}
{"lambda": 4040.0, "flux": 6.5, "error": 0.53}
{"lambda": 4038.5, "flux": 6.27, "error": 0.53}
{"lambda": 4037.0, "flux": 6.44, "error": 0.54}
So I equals 5.82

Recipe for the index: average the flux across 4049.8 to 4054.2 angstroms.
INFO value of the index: 6.06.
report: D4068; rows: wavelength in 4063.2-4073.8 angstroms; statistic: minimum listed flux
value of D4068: 6.09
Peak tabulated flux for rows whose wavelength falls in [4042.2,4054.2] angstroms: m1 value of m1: 6.58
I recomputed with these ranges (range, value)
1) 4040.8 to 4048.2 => 6.06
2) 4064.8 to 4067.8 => 6.43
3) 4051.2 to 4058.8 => 6.15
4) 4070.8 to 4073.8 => 6.96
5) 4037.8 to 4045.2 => 6.29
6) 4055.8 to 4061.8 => 6.13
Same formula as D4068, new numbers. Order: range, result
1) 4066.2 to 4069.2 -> 6.73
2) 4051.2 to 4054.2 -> 5.91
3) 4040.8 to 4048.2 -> 5.58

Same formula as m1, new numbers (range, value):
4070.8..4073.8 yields 6.96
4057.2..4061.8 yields 6.41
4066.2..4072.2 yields 7.23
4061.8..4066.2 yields 6.73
